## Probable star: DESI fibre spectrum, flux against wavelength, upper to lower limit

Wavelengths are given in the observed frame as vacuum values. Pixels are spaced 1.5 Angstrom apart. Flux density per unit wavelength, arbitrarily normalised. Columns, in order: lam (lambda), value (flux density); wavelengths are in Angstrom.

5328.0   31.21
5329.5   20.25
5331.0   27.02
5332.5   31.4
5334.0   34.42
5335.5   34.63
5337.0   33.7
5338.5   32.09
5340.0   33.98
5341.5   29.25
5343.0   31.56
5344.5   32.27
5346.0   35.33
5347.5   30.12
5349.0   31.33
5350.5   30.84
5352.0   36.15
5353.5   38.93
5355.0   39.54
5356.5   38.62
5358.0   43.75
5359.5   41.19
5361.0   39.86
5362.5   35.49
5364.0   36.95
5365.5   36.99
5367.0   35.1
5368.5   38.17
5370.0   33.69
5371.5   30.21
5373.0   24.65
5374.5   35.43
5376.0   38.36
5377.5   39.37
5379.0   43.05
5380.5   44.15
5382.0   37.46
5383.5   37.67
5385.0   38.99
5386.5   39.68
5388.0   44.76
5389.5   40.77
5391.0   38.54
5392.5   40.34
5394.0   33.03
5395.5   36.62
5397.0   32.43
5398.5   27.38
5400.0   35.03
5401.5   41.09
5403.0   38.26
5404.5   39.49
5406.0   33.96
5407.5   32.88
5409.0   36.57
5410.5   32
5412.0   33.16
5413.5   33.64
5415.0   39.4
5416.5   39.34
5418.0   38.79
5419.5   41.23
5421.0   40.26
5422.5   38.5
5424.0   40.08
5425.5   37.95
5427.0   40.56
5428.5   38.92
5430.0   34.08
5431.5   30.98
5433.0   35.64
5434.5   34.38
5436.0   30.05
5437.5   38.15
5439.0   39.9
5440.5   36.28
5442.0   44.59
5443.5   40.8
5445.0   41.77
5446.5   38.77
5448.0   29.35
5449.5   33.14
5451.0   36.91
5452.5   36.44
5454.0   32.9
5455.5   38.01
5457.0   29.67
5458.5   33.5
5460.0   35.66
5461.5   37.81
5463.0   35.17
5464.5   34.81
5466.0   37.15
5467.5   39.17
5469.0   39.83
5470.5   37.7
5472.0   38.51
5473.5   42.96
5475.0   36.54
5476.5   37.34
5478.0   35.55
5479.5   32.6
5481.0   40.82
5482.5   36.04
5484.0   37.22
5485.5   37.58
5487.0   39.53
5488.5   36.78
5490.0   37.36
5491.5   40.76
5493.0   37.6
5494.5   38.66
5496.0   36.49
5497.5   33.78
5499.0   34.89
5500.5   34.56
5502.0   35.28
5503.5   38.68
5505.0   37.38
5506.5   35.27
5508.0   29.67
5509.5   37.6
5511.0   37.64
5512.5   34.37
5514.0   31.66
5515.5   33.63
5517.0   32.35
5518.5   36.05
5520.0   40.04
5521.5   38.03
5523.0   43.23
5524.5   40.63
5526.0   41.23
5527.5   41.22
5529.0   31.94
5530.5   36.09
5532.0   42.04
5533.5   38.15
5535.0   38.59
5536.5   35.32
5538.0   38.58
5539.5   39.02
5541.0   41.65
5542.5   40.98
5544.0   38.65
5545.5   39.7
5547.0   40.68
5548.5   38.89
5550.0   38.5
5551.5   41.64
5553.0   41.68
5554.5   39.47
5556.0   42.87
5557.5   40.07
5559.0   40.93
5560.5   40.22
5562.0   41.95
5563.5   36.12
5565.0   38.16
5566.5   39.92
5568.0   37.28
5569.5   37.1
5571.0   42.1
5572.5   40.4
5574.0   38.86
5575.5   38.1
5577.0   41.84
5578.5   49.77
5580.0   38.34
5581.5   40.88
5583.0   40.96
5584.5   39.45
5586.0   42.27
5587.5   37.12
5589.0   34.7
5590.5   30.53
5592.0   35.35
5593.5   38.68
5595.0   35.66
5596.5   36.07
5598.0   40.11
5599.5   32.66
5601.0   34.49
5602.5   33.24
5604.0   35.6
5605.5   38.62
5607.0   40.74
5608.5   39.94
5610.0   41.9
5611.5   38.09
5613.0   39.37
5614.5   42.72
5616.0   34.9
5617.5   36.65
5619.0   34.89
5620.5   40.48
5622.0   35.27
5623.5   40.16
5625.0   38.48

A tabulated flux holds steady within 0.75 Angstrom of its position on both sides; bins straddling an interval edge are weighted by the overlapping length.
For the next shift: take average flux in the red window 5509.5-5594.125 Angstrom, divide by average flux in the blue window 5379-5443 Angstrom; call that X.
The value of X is 1.0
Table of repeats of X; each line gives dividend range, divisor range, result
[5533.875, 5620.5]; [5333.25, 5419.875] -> 1.07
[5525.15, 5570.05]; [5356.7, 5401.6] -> 1.05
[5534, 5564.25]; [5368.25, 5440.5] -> 1.08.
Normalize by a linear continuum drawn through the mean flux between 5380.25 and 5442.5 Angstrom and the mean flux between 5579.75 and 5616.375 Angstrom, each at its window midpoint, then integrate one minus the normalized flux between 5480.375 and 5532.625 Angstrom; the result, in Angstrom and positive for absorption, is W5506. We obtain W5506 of 0.6 Angstrom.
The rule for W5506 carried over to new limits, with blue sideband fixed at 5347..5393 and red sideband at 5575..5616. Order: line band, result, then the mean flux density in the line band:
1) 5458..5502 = 0.9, 37.1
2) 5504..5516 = 1.0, 34.8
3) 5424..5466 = 1.7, 36.2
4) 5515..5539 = 0.0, 38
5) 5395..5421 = 1.1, 36.1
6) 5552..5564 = -0.7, 40.5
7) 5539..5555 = -0.8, 40.1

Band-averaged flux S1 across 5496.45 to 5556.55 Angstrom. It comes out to 37.8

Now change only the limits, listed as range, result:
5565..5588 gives 40.3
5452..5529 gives 36.8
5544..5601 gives 39.1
